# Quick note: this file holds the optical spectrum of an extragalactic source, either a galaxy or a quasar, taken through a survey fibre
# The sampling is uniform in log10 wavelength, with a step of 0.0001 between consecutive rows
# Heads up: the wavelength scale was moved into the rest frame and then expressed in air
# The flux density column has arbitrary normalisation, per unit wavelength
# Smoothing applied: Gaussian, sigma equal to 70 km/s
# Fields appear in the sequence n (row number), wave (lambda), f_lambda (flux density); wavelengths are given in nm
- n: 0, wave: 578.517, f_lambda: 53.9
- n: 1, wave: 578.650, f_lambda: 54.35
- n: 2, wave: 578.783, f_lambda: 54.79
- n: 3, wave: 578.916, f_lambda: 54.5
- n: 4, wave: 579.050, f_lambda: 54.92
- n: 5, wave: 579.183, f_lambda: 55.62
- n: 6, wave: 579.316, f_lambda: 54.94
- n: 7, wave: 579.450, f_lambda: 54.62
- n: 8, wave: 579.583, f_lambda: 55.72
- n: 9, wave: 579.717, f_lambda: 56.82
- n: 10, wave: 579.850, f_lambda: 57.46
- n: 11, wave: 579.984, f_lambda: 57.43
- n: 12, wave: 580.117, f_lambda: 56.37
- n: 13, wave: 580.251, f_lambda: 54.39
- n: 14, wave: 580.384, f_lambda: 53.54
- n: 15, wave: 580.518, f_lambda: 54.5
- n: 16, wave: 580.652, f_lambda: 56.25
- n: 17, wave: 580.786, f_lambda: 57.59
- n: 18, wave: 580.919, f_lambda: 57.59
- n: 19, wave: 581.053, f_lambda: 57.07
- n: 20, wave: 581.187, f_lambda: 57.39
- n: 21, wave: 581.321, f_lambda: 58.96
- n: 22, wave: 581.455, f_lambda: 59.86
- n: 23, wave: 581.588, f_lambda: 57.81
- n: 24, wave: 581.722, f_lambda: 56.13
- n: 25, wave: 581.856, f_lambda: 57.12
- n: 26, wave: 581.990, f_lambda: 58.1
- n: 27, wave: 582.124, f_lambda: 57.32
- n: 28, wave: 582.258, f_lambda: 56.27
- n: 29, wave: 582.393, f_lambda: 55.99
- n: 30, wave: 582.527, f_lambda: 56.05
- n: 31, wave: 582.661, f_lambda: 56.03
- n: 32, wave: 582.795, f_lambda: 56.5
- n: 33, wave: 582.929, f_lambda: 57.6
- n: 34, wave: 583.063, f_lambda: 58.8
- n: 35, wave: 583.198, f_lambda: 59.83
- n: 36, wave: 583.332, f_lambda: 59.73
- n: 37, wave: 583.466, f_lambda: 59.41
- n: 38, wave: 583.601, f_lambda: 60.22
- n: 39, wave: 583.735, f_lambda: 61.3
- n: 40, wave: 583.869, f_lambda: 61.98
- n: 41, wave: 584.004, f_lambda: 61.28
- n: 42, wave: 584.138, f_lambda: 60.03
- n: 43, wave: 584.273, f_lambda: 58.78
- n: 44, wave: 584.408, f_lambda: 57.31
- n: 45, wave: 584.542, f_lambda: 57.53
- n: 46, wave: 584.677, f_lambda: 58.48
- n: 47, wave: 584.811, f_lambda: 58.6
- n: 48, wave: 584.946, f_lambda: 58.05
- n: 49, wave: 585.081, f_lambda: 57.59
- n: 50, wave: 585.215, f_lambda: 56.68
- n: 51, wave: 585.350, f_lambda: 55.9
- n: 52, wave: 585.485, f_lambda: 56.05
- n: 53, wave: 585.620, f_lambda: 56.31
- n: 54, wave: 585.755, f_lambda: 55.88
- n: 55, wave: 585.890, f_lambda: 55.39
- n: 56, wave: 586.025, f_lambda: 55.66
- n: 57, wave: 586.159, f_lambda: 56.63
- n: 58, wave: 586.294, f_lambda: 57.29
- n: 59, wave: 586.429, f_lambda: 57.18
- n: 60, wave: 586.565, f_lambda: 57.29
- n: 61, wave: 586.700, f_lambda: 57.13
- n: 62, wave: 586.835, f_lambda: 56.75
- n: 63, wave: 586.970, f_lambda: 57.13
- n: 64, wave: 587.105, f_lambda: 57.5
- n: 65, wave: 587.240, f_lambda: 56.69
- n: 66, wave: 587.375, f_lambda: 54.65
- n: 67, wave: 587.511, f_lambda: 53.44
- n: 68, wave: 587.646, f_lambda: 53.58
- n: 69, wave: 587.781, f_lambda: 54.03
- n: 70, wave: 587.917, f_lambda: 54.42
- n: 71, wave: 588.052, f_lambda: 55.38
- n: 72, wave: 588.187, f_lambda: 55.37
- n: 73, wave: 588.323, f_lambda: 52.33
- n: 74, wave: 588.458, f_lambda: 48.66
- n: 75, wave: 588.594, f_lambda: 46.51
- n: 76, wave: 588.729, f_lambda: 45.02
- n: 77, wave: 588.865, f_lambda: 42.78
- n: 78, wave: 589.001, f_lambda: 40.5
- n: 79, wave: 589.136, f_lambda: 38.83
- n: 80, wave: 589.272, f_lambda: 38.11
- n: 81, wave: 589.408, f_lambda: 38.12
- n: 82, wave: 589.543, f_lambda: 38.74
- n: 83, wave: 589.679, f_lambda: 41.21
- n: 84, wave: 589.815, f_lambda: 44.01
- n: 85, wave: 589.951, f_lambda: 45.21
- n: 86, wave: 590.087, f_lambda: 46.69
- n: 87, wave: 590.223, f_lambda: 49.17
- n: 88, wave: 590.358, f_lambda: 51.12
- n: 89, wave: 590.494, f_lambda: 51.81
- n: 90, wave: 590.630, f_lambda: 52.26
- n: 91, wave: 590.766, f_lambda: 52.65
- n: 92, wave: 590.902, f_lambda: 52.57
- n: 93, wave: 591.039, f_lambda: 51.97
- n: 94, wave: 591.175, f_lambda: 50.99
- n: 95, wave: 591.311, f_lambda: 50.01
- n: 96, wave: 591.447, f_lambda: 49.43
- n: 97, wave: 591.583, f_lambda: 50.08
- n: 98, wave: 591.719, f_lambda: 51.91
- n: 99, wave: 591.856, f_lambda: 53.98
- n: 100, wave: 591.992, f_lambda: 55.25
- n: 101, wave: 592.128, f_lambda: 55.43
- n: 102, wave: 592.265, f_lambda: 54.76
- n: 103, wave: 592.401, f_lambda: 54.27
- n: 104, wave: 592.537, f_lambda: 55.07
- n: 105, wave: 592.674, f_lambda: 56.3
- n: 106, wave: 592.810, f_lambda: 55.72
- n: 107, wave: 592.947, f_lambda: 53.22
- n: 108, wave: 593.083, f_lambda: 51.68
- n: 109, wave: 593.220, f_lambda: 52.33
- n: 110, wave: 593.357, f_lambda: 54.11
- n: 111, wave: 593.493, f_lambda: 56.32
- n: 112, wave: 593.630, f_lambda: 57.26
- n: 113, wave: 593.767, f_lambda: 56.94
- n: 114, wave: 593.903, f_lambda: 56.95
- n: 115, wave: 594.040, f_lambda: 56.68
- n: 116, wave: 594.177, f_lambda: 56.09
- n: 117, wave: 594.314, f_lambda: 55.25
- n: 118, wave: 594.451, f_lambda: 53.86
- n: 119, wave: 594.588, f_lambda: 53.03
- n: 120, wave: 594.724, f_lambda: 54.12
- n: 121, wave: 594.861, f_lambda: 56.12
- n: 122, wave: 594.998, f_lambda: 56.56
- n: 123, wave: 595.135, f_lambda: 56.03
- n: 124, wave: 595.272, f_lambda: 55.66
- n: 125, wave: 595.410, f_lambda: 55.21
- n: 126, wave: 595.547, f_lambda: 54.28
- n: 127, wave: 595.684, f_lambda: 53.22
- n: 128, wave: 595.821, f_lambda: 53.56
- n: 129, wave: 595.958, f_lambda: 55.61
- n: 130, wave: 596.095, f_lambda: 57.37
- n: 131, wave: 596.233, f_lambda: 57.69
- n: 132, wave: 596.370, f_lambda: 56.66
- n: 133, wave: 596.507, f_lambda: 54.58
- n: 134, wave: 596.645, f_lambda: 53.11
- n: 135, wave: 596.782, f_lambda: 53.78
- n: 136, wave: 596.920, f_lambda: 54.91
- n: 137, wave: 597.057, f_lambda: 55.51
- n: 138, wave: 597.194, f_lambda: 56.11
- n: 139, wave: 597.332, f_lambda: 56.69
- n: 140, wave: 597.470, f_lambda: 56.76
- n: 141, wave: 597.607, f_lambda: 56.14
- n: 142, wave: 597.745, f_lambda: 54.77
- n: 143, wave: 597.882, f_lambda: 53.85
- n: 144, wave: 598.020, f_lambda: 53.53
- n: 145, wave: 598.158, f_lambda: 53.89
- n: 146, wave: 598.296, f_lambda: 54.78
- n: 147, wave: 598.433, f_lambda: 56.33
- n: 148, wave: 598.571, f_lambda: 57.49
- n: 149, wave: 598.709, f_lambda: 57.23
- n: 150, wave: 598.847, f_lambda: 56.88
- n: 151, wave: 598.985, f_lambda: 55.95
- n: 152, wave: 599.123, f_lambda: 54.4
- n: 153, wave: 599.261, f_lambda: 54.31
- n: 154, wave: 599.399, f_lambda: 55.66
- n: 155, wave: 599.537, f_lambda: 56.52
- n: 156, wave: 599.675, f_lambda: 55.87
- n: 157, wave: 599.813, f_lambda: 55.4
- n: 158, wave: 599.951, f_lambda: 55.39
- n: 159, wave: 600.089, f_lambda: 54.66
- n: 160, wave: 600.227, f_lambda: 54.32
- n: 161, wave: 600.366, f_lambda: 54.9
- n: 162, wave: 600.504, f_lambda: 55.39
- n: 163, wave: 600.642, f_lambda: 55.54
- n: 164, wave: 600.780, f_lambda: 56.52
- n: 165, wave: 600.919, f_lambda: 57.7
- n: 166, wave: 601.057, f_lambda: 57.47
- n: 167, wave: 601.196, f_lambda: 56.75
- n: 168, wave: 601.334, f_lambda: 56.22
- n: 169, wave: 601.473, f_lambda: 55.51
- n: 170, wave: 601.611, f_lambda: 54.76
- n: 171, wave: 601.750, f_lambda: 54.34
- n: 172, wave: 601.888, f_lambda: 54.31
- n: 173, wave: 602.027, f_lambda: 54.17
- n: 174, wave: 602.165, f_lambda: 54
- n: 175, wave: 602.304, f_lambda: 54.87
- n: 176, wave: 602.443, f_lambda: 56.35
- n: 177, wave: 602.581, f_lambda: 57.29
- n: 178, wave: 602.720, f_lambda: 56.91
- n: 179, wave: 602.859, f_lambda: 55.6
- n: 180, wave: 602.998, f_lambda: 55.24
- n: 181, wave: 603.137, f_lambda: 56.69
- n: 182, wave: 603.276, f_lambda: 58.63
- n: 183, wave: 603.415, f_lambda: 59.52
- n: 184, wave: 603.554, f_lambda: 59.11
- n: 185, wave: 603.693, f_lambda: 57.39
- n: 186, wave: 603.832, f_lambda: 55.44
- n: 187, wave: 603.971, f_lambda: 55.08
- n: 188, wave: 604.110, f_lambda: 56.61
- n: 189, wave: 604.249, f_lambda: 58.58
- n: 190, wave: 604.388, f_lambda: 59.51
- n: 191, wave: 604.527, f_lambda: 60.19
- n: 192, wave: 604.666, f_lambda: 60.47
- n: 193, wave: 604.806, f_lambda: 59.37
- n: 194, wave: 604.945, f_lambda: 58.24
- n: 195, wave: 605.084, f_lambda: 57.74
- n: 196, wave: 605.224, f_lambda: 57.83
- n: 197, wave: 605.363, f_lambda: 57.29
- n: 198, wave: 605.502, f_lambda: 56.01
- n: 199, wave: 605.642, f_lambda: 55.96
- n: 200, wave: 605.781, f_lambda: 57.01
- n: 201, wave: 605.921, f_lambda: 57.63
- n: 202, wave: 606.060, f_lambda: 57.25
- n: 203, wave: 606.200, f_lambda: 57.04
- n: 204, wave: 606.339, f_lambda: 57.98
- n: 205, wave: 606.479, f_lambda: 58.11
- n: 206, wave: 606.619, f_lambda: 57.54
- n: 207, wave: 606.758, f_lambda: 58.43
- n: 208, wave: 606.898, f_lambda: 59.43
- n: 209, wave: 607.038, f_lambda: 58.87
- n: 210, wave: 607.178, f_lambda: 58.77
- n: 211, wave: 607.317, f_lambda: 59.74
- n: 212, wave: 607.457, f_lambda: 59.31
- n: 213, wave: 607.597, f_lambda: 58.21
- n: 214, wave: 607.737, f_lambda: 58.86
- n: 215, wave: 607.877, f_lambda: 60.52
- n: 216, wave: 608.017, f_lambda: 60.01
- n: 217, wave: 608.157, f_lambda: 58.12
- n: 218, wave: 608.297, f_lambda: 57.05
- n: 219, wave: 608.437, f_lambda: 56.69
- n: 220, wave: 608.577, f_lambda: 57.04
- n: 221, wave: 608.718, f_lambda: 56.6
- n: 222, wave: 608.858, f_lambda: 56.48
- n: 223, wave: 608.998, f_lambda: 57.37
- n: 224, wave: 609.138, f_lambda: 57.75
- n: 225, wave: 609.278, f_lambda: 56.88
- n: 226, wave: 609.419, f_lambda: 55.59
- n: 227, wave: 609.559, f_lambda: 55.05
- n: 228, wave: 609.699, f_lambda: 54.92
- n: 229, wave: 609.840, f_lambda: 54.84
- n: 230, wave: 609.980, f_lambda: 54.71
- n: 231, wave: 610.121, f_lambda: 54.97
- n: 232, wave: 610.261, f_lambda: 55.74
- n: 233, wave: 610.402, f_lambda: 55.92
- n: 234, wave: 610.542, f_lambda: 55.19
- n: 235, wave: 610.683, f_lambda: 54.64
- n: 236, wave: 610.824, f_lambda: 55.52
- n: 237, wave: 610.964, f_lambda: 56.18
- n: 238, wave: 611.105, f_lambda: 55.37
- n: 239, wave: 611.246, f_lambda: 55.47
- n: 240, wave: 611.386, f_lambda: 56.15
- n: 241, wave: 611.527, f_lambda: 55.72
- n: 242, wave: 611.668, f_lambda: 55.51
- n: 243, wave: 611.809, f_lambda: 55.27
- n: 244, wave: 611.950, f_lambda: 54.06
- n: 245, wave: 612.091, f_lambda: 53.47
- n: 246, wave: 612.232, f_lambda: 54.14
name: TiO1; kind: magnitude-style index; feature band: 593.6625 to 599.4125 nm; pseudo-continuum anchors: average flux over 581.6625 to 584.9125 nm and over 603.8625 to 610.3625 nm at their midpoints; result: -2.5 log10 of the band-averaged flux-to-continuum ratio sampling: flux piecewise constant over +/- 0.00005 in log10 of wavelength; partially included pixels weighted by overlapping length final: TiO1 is 0.05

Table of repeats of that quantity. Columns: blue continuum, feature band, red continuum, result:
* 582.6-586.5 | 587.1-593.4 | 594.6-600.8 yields 0.13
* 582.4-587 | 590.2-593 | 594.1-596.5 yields 0.07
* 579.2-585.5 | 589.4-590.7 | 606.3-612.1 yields 0.23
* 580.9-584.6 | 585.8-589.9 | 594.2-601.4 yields 0.13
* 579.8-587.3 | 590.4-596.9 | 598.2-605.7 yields 0.05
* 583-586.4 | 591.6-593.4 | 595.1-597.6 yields 0.04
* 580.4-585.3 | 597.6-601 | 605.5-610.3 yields 0.04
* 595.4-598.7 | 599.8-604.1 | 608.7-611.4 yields -0.01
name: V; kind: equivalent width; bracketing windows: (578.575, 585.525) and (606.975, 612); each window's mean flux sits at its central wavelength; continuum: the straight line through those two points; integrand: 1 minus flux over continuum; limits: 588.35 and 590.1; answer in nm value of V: 0.44 nm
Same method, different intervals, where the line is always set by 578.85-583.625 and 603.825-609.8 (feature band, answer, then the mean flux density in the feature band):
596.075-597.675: 0.047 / 55.7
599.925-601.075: 0.036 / 55.7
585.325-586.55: 0.015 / 56.3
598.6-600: 0.041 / 55.8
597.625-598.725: 0.043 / 55.2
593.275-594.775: 0.047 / 55.5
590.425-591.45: 0.100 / 51.6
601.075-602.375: 0.056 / 55.1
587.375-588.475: 0.066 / 53.7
